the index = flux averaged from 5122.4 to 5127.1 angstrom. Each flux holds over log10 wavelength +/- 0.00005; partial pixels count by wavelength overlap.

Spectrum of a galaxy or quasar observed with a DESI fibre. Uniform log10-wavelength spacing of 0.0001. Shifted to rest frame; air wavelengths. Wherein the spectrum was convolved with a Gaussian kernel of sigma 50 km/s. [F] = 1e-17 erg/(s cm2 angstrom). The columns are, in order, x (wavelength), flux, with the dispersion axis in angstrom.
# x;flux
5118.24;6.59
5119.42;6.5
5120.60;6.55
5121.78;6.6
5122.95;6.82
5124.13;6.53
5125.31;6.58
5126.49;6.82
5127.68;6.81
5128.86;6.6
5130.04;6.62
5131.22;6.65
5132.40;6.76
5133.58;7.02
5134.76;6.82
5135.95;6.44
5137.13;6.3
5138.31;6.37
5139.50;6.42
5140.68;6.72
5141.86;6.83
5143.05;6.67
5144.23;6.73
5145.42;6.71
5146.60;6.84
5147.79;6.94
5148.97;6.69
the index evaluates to 6.67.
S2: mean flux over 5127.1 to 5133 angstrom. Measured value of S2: 6.7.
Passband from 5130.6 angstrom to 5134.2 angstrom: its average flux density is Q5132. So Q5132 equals 6.82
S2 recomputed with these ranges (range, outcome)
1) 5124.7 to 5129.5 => 6.69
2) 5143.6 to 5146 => 6.72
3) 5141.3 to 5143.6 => 6.73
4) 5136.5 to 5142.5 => 6.53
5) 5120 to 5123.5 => 6.67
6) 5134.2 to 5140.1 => 6.46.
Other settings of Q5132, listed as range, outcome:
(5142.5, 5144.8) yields 6.71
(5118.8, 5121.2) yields 6.52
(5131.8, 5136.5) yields 6.76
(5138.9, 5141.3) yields 6.58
